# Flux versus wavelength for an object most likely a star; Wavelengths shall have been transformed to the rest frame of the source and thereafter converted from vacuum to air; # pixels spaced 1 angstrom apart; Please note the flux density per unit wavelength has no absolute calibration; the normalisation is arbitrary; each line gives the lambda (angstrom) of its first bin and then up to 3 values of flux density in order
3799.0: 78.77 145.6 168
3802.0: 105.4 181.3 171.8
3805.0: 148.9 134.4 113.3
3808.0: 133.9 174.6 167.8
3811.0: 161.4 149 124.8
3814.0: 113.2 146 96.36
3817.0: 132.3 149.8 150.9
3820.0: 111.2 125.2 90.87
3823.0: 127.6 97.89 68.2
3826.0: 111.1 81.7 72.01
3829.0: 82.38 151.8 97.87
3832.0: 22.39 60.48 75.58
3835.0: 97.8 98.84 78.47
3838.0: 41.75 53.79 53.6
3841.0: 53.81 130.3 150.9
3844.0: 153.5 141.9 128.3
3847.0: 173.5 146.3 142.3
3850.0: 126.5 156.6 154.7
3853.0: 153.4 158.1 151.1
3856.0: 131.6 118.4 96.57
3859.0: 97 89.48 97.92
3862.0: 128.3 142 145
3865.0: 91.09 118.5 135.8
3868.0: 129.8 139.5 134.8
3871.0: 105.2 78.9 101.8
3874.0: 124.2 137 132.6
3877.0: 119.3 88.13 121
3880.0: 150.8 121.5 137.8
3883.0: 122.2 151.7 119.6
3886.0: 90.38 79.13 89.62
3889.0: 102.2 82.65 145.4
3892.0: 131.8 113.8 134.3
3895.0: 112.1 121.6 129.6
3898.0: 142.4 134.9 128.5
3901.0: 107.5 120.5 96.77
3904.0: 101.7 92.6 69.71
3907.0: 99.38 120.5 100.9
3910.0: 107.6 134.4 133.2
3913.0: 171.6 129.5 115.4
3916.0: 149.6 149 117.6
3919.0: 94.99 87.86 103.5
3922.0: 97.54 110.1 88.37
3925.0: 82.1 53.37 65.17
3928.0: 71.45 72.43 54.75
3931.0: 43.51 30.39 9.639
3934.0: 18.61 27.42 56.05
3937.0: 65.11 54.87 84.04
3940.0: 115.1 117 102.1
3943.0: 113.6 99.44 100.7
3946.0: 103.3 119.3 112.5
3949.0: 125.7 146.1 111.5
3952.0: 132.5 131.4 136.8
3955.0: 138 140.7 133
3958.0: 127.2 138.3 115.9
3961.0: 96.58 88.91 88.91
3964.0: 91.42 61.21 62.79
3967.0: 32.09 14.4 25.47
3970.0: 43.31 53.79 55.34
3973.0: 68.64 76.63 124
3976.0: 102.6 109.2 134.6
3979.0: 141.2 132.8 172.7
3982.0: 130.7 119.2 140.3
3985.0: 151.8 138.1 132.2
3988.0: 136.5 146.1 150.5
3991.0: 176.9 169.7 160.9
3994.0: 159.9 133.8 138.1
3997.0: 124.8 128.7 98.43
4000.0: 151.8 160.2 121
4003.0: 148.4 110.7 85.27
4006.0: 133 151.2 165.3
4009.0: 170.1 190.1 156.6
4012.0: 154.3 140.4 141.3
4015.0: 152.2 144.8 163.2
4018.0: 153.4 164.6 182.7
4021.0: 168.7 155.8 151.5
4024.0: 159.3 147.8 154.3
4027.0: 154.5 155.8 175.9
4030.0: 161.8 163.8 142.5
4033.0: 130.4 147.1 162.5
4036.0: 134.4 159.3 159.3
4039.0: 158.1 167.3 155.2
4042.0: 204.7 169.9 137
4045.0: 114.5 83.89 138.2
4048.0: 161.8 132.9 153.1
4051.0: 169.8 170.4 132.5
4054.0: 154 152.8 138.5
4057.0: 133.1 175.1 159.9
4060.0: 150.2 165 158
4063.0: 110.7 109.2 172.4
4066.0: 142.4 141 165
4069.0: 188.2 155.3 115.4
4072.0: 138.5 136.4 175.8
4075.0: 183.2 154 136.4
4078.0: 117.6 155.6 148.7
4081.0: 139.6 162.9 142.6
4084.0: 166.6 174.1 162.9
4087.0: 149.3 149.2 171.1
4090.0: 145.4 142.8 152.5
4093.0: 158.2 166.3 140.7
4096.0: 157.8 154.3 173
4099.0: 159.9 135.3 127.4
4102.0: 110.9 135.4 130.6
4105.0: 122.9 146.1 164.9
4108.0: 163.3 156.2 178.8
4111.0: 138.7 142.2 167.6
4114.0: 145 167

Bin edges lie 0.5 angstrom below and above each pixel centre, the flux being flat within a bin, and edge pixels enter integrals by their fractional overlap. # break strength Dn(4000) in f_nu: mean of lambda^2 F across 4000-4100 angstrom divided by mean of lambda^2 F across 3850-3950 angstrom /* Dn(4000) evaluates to 1.51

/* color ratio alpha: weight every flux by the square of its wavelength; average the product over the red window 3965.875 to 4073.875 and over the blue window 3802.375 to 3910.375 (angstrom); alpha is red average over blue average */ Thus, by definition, 1.29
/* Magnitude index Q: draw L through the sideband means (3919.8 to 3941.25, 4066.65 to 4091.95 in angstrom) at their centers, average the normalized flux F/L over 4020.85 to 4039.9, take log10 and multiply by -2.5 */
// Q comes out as -0.235 mag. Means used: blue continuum 67.7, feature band 155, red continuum 153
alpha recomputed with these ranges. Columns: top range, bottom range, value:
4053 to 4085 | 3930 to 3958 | 1.68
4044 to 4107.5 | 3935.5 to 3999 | 1.40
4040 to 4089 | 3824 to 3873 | 1.51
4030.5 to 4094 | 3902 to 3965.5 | 1.62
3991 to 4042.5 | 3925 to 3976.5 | 1.84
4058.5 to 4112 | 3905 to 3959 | 1.62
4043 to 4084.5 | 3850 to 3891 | 1.34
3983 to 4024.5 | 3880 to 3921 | 1.32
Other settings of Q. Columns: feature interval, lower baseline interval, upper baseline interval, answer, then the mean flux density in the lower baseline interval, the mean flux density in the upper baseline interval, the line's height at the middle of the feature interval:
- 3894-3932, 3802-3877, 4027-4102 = 0.23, 119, 151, 130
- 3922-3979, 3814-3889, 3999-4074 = 0.46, 114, 150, 134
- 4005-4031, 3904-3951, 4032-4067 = -0.16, 94.1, 149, 135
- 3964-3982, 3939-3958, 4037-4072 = 0.45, 120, 150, 127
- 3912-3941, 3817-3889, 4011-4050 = 0.47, 114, 153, 130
